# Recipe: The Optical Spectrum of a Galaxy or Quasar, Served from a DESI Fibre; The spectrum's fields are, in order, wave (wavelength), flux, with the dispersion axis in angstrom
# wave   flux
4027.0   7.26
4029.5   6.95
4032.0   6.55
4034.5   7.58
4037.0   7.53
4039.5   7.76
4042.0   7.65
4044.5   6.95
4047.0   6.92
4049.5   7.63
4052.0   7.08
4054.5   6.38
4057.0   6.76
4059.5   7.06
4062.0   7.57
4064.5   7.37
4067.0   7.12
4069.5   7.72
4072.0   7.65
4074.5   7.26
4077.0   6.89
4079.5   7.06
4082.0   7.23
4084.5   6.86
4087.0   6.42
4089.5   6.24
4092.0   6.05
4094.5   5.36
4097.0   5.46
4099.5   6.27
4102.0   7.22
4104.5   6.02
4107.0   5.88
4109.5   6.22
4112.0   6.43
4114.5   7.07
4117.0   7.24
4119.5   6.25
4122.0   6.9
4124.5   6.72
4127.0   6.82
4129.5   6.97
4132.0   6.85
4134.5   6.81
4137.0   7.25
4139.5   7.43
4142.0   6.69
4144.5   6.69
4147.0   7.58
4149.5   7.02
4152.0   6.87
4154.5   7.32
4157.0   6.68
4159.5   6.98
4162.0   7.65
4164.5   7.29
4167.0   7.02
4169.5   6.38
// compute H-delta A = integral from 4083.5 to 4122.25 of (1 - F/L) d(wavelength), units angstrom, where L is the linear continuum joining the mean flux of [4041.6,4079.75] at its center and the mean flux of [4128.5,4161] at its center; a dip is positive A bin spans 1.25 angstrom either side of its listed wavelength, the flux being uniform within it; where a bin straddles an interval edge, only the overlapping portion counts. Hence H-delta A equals 4.08 angstrom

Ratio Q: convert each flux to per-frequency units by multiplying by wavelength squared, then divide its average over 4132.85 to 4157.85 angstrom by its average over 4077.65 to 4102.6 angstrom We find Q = 1.13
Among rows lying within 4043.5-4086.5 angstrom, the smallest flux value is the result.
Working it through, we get 6.38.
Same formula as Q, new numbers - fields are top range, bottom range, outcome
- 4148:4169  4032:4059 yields 1.04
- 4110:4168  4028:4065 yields 1.02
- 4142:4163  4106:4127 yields 1.09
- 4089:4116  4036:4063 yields 0.89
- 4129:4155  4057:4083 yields 1.00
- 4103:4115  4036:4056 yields 0.90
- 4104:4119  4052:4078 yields 0.92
